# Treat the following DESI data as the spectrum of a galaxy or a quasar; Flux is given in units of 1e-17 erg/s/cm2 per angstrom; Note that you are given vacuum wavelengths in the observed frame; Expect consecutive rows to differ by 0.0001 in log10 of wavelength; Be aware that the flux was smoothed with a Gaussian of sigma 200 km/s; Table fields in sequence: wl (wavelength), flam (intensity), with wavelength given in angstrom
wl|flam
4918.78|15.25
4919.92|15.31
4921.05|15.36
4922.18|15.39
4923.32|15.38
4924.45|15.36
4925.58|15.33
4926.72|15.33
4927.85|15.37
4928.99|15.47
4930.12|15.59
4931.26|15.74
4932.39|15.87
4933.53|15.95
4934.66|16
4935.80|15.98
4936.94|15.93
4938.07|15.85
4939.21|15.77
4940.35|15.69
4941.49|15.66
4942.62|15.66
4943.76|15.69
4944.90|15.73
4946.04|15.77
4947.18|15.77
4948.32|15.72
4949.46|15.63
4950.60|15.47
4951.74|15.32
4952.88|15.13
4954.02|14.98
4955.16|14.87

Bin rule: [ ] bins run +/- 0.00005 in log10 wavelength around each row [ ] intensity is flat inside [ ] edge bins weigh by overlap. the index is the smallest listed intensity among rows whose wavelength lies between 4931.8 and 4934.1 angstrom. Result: 15.87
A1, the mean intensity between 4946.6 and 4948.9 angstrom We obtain 15.7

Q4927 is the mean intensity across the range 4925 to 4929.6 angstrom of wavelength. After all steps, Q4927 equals 15.4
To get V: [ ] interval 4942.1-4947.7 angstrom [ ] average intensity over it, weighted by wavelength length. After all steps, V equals 15.7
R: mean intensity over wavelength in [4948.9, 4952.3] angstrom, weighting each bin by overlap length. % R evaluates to 15.5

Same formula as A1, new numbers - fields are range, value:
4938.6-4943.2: 15.7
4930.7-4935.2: 15.9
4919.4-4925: 15.4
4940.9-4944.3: 15.7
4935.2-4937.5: 15.9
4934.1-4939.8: 15.9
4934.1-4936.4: 15.9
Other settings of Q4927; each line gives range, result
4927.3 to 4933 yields 15.6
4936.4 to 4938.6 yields 15.9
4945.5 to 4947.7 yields 15.8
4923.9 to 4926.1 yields 15.4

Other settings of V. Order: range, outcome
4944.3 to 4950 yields 15.7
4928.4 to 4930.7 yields 15.5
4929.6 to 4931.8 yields 15.6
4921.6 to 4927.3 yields 15.4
